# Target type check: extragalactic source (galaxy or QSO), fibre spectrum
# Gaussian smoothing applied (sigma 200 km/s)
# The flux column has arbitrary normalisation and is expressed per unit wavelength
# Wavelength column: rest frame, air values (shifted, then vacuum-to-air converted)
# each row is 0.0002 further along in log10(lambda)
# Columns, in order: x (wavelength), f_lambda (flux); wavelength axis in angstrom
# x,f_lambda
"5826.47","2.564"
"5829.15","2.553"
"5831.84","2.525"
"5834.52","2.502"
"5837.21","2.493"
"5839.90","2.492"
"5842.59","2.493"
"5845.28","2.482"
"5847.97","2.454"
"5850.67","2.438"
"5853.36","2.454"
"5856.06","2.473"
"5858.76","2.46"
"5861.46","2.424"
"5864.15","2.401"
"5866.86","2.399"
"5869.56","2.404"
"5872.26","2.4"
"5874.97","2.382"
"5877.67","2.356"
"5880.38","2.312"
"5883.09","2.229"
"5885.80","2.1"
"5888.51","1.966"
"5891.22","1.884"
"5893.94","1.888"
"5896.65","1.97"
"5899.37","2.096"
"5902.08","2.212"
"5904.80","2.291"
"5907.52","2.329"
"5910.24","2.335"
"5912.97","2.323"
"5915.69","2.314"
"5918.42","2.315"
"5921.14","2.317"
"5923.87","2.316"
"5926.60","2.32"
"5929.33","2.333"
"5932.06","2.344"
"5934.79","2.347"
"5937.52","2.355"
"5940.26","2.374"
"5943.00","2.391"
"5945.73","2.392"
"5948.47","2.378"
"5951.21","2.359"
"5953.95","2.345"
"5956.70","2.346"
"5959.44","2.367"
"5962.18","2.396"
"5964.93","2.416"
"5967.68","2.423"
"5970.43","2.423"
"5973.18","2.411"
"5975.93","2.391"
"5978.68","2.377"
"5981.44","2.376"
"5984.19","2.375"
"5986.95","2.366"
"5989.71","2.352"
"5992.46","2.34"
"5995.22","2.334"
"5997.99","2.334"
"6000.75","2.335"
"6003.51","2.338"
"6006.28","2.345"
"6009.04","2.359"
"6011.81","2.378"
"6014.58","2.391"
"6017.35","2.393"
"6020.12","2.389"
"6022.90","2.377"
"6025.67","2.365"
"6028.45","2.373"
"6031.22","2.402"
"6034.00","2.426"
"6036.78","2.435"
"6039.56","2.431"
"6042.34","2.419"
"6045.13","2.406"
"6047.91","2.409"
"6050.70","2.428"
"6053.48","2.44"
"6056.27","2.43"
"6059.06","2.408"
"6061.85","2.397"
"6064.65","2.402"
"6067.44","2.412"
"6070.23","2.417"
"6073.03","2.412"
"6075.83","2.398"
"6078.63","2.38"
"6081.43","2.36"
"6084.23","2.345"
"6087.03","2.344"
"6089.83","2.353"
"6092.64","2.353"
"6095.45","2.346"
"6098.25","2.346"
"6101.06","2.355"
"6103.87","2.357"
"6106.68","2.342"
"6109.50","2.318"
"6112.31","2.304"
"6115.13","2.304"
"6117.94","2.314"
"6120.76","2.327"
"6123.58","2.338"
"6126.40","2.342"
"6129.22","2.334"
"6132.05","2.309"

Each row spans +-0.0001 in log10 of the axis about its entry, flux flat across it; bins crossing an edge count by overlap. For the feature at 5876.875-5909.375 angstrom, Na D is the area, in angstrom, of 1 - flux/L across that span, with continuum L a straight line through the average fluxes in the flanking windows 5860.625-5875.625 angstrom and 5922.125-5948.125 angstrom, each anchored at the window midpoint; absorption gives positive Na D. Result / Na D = 3.4 angstrom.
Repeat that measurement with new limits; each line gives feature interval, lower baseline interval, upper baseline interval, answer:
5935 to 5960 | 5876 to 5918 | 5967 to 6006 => -0.89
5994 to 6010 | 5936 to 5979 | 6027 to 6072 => 0.39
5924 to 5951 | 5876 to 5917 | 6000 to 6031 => -1.38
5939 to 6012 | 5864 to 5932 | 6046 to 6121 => -2.30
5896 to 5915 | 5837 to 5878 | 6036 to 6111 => 1.50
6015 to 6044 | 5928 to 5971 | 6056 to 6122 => -0.41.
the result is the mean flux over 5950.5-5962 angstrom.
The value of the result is 2.36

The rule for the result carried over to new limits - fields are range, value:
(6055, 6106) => 2.38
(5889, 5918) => 2.16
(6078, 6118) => 2.34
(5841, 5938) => 2.3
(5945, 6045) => 2.38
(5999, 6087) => 2.39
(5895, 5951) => 2.3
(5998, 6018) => 2.36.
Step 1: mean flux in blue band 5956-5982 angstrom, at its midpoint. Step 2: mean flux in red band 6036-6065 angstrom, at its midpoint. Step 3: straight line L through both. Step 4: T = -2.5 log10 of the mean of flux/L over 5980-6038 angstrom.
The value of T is 0.02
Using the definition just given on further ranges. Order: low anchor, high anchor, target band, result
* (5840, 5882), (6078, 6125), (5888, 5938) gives 0.08 mag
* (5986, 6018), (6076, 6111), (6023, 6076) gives -0.03 mag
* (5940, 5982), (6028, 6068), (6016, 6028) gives 0.01 mag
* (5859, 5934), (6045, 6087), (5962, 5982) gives -0.04 mag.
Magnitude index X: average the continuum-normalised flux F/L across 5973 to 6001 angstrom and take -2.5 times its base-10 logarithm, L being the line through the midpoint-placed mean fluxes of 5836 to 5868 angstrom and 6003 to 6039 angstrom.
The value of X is 0.02 mag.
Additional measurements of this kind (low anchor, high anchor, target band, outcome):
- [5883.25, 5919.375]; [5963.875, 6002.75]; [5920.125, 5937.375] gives -0.05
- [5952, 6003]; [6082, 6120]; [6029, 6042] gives -0.03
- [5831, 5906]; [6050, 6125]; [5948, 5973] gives -0.02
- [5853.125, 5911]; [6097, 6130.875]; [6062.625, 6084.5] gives -0.03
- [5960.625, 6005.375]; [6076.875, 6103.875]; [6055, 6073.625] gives -0.02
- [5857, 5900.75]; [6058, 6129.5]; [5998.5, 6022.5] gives -0.03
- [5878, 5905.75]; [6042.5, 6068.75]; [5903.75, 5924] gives -0.08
